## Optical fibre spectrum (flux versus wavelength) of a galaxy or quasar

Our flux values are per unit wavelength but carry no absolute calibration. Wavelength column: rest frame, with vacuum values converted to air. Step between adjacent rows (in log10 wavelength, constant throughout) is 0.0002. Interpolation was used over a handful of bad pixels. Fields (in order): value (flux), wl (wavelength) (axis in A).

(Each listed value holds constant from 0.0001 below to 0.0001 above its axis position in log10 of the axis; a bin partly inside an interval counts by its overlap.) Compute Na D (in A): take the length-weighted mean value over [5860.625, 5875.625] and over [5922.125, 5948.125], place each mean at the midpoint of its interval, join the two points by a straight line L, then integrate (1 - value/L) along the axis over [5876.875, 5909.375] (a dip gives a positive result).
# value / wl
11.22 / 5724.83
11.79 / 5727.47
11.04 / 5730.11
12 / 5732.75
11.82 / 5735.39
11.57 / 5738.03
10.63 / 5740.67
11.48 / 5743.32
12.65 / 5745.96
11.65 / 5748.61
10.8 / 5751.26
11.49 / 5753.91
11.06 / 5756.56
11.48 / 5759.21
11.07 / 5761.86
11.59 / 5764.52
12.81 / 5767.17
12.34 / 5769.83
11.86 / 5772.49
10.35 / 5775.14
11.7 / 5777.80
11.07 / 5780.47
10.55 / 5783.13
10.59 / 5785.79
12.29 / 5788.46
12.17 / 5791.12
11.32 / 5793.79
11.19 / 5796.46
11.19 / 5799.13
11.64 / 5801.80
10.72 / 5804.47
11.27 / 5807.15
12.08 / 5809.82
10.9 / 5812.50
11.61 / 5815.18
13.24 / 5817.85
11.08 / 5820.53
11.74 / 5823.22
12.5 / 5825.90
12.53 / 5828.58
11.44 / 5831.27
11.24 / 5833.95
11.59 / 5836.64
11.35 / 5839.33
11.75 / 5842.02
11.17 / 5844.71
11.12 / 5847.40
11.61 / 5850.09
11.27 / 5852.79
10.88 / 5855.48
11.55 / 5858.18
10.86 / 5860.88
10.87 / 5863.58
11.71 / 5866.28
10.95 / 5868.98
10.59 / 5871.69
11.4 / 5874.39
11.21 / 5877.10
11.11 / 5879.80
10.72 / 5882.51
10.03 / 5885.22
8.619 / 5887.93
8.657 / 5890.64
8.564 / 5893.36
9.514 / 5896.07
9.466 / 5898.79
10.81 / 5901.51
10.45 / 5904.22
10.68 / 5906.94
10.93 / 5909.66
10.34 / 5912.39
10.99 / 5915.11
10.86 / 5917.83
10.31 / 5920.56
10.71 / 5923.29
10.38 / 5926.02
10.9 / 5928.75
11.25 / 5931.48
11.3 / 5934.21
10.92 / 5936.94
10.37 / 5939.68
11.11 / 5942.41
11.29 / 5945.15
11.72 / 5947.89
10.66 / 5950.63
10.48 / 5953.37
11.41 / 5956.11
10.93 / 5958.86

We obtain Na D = 3.1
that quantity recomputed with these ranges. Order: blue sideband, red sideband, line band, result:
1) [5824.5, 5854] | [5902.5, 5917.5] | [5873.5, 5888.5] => 0.7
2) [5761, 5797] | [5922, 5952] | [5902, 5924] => 0.8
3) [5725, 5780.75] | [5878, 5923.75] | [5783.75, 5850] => -3.8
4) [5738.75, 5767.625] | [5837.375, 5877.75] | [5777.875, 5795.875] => 0.1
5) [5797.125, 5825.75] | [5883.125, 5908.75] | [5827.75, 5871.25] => -2.5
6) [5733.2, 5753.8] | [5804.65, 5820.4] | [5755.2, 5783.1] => 0.2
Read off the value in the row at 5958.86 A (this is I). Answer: 10.93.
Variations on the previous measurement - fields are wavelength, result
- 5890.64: 8.657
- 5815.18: 11.61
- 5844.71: 11.17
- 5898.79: 9.466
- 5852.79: 11.27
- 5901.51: 10.81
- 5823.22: 11.74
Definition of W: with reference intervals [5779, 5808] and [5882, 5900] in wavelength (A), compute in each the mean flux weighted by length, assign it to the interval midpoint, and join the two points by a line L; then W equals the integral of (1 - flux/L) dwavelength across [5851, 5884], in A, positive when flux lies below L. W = -4.46 A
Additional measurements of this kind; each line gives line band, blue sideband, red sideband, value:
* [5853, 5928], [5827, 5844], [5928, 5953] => 5.48 A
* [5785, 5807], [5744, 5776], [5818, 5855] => 0.39 A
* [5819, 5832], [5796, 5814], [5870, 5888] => -0.91 A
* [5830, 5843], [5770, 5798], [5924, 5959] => -0.28 A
